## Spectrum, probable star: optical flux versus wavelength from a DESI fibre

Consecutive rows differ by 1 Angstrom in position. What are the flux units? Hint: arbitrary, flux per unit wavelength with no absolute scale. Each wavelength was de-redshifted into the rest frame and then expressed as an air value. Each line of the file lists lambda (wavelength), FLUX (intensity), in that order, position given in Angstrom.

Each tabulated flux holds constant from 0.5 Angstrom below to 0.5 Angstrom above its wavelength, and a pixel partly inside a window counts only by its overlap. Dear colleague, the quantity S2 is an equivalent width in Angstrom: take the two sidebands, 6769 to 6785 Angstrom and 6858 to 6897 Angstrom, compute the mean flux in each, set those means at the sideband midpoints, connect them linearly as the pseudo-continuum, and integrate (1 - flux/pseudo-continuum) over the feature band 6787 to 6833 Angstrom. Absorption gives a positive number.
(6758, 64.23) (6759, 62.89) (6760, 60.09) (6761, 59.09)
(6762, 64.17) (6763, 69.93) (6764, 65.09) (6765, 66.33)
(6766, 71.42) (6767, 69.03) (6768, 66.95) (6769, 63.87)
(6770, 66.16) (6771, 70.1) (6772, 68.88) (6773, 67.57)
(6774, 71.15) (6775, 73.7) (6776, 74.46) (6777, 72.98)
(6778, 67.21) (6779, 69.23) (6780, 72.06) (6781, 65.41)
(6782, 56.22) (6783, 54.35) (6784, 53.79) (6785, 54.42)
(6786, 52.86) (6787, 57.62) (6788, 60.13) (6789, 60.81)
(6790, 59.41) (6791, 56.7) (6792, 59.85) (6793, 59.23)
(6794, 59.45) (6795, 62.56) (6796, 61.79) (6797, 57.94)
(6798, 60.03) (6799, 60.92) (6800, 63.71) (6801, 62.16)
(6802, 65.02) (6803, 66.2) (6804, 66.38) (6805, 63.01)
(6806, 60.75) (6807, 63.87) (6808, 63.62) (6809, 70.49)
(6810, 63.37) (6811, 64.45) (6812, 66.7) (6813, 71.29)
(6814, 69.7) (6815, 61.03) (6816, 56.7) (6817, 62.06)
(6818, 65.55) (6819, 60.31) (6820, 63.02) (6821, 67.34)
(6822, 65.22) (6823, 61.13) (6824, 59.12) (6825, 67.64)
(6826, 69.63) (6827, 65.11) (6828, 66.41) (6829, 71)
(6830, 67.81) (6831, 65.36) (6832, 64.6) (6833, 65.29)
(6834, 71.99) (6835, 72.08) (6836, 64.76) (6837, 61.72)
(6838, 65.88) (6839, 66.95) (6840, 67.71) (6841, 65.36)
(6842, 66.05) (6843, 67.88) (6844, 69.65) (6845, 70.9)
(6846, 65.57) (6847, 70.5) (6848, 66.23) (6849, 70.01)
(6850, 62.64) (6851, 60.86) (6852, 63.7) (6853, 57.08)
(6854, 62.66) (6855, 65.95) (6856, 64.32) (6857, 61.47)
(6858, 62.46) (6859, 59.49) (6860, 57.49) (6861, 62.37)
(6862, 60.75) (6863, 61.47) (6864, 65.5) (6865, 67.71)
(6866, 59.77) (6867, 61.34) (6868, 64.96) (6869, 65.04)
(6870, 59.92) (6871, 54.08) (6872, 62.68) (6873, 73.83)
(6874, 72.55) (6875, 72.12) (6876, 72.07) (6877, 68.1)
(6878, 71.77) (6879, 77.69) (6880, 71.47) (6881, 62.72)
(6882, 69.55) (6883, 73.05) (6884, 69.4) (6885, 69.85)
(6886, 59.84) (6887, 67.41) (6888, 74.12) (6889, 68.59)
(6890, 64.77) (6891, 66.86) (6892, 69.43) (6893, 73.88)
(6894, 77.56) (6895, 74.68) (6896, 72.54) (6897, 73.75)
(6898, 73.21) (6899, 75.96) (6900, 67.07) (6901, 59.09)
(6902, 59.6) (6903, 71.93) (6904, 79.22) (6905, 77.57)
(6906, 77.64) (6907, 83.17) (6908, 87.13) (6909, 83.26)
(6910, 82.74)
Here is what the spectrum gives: 2.2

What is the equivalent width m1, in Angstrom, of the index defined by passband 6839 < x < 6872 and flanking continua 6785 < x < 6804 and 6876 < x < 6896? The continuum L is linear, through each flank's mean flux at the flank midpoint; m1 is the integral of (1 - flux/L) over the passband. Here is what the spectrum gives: 1.5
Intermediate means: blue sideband 60.4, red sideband 70.2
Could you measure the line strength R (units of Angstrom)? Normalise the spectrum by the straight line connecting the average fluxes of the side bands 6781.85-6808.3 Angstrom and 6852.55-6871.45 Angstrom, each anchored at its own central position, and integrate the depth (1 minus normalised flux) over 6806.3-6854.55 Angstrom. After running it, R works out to -3.6 Angstrom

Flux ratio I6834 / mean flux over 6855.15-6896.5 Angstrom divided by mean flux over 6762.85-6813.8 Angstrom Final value 1.04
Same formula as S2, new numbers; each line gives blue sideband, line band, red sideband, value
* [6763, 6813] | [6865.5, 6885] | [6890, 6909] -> 1.0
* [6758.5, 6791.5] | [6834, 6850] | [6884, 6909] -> 0.3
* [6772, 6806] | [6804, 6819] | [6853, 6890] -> -0.2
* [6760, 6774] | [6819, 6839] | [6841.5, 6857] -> 0.0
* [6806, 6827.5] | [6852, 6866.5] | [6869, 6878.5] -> 1.0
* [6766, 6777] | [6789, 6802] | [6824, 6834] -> 1.5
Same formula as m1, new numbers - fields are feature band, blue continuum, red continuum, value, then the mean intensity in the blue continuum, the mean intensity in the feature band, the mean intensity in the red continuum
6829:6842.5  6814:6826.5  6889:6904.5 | -0.4 Angstrom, 63.5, 66.7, 70.6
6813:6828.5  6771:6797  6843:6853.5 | 0.1 Angstrom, 62.9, 64.2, 65.8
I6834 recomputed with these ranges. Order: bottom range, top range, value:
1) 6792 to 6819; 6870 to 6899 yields 1.10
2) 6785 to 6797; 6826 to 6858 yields 1.12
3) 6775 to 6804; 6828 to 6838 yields 1.08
